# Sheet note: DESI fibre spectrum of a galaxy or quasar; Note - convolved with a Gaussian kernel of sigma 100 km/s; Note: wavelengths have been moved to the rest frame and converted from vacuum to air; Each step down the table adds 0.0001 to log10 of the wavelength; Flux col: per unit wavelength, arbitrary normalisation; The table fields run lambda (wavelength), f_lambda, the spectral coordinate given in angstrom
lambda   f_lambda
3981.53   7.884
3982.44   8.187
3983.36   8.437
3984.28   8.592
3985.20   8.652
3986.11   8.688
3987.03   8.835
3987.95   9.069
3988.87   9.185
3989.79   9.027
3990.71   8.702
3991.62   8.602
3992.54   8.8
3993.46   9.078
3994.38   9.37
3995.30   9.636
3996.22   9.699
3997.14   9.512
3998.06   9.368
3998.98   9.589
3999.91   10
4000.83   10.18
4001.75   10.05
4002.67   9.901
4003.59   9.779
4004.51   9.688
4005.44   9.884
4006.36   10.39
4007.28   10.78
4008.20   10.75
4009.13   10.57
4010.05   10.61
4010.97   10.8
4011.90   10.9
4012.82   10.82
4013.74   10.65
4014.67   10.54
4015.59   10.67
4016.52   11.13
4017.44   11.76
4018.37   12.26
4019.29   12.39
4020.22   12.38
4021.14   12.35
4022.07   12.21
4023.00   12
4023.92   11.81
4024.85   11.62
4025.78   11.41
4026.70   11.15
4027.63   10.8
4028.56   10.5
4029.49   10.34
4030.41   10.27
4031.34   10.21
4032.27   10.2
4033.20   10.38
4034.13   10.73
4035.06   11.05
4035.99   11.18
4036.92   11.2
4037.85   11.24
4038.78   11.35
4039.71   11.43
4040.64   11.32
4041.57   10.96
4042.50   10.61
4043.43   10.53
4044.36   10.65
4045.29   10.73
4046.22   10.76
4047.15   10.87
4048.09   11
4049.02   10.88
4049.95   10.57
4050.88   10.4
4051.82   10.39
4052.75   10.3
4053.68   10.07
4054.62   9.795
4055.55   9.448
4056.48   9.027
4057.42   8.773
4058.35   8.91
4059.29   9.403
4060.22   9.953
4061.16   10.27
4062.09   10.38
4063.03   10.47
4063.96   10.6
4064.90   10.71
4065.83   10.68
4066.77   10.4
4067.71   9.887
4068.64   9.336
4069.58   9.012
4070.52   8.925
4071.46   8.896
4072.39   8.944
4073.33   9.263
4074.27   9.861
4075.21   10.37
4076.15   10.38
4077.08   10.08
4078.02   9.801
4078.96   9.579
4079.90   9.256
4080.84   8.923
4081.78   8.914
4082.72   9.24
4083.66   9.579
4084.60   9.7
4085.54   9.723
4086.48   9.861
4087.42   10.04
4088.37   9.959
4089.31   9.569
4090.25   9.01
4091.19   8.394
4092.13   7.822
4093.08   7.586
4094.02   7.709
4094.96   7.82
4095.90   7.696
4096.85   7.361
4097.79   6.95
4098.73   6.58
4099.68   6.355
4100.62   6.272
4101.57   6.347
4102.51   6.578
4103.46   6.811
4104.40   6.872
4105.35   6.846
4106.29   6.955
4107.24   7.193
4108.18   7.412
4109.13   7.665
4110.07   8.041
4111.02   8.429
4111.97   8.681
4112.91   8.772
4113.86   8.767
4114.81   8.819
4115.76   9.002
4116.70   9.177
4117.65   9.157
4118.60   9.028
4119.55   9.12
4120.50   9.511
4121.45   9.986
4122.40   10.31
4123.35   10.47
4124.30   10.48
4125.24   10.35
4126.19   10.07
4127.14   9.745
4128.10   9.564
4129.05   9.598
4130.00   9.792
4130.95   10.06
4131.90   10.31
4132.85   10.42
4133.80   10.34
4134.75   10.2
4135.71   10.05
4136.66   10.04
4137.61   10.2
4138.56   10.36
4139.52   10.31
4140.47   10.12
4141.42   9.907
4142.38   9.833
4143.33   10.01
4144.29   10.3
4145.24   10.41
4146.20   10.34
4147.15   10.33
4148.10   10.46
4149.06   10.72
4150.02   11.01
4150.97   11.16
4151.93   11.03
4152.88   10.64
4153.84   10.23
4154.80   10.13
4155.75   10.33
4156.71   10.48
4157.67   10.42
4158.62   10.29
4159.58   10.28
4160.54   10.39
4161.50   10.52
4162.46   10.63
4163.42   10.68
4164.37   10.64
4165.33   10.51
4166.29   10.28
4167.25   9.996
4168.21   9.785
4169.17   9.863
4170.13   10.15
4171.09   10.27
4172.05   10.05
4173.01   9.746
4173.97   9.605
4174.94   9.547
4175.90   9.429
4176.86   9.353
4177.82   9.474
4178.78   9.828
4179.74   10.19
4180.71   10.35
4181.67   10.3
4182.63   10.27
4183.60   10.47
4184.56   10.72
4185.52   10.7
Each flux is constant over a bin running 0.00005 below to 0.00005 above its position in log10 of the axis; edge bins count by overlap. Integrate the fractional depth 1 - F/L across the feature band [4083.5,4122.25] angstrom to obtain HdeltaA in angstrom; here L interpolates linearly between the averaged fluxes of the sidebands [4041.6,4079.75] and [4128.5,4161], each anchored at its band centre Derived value 7.4 angstrom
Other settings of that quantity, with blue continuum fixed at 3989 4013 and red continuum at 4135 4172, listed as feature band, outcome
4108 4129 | 2.0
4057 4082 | 0.9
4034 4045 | -1.2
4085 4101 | 3.1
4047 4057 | -0.2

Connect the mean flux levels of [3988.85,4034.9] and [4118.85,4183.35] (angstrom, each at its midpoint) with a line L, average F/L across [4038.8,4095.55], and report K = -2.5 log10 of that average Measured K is 0.06 mag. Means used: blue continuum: 10.5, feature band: 9.8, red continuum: 10.2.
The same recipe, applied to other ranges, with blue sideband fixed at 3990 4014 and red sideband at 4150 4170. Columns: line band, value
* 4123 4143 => 0.02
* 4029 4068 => -0.04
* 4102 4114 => 0.33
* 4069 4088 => 0.07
